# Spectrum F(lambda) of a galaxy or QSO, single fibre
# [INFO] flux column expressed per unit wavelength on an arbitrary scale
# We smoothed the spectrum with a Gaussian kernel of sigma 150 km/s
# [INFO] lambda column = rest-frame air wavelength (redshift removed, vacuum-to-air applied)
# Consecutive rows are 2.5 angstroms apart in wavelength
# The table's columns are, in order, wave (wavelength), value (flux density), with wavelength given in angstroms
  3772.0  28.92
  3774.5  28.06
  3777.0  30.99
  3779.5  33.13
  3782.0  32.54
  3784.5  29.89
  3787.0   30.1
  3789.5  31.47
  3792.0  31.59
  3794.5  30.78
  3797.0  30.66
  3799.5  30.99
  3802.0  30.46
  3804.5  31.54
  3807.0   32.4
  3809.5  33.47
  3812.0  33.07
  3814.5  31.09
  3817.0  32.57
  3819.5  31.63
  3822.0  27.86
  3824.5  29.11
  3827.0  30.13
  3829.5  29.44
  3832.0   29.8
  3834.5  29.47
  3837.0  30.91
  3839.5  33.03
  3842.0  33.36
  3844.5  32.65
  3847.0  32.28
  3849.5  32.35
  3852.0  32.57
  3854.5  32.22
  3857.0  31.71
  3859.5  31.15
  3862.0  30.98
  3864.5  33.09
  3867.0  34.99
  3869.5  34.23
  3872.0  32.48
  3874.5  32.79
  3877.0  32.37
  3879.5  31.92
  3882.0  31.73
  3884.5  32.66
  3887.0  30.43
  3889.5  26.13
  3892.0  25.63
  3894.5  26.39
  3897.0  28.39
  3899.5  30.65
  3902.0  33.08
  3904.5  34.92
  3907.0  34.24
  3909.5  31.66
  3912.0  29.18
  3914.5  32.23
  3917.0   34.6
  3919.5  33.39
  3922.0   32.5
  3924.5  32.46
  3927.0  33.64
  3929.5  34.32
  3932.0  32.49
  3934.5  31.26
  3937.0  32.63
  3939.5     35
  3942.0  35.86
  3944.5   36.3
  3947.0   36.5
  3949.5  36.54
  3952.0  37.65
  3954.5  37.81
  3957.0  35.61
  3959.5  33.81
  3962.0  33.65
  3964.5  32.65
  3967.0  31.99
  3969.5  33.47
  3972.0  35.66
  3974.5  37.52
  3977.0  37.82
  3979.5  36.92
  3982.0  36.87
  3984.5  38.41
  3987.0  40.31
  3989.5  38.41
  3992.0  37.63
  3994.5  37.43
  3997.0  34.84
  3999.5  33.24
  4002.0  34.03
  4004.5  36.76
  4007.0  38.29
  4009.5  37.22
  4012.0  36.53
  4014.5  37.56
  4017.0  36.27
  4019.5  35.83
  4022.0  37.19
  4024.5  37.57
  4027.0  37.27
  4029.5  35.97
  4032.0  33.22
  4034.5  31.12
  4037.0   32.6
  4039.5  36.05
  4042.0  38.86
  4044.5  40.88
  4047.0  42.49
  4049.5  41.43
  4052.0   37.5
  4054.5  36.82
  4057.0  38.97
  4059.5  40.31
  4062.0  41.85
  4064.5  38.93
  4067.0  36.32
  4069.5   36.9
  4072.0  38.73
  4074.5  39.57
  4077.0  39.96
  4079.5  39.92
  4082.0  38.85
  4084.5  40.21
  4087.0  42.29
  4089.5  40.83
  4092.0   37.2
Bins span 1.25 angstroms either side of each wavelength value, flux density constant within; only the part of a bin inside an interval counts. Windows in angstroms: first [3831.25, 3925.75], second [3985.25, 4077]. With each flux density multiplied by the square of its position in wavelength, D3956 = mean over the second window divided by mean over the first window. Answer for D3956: 1.27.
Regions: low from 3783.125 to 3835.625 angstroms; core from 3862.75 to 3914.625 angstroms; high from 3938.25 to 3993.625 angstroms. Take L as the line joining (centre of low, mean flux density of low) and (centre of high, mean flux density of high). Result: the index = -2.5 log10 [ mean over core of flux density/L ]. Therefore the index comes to 0.07 mag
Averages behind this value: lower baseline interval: 30.8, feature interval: 31.4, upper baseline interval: 36.2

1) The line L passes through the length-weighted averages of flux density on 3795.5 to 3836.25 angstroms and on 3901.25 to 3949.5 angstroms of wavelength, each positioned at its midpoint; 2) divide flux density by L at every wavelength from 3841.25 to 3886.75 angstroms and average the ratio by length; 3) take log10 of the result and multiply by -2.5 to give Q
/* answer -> -0.01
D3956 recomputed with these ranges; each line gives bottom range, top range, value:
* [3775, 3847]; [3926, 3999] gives 1.23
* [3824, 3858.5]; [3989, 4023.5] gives 1.26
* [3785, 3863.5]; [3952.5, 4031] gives 1.26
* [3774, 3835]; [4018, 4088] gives 1.40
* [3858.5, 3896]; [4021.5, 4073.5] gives 1.32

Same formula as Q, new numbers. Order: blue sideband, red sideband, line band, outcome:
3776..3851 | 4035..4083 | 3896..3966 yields 0.04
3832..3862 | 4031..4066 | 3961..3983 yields 0.01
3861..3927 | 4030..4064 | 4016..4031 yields 0.01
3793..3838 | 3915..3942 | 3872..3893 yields 0.06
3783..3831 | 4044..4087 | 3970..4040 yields 0.03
